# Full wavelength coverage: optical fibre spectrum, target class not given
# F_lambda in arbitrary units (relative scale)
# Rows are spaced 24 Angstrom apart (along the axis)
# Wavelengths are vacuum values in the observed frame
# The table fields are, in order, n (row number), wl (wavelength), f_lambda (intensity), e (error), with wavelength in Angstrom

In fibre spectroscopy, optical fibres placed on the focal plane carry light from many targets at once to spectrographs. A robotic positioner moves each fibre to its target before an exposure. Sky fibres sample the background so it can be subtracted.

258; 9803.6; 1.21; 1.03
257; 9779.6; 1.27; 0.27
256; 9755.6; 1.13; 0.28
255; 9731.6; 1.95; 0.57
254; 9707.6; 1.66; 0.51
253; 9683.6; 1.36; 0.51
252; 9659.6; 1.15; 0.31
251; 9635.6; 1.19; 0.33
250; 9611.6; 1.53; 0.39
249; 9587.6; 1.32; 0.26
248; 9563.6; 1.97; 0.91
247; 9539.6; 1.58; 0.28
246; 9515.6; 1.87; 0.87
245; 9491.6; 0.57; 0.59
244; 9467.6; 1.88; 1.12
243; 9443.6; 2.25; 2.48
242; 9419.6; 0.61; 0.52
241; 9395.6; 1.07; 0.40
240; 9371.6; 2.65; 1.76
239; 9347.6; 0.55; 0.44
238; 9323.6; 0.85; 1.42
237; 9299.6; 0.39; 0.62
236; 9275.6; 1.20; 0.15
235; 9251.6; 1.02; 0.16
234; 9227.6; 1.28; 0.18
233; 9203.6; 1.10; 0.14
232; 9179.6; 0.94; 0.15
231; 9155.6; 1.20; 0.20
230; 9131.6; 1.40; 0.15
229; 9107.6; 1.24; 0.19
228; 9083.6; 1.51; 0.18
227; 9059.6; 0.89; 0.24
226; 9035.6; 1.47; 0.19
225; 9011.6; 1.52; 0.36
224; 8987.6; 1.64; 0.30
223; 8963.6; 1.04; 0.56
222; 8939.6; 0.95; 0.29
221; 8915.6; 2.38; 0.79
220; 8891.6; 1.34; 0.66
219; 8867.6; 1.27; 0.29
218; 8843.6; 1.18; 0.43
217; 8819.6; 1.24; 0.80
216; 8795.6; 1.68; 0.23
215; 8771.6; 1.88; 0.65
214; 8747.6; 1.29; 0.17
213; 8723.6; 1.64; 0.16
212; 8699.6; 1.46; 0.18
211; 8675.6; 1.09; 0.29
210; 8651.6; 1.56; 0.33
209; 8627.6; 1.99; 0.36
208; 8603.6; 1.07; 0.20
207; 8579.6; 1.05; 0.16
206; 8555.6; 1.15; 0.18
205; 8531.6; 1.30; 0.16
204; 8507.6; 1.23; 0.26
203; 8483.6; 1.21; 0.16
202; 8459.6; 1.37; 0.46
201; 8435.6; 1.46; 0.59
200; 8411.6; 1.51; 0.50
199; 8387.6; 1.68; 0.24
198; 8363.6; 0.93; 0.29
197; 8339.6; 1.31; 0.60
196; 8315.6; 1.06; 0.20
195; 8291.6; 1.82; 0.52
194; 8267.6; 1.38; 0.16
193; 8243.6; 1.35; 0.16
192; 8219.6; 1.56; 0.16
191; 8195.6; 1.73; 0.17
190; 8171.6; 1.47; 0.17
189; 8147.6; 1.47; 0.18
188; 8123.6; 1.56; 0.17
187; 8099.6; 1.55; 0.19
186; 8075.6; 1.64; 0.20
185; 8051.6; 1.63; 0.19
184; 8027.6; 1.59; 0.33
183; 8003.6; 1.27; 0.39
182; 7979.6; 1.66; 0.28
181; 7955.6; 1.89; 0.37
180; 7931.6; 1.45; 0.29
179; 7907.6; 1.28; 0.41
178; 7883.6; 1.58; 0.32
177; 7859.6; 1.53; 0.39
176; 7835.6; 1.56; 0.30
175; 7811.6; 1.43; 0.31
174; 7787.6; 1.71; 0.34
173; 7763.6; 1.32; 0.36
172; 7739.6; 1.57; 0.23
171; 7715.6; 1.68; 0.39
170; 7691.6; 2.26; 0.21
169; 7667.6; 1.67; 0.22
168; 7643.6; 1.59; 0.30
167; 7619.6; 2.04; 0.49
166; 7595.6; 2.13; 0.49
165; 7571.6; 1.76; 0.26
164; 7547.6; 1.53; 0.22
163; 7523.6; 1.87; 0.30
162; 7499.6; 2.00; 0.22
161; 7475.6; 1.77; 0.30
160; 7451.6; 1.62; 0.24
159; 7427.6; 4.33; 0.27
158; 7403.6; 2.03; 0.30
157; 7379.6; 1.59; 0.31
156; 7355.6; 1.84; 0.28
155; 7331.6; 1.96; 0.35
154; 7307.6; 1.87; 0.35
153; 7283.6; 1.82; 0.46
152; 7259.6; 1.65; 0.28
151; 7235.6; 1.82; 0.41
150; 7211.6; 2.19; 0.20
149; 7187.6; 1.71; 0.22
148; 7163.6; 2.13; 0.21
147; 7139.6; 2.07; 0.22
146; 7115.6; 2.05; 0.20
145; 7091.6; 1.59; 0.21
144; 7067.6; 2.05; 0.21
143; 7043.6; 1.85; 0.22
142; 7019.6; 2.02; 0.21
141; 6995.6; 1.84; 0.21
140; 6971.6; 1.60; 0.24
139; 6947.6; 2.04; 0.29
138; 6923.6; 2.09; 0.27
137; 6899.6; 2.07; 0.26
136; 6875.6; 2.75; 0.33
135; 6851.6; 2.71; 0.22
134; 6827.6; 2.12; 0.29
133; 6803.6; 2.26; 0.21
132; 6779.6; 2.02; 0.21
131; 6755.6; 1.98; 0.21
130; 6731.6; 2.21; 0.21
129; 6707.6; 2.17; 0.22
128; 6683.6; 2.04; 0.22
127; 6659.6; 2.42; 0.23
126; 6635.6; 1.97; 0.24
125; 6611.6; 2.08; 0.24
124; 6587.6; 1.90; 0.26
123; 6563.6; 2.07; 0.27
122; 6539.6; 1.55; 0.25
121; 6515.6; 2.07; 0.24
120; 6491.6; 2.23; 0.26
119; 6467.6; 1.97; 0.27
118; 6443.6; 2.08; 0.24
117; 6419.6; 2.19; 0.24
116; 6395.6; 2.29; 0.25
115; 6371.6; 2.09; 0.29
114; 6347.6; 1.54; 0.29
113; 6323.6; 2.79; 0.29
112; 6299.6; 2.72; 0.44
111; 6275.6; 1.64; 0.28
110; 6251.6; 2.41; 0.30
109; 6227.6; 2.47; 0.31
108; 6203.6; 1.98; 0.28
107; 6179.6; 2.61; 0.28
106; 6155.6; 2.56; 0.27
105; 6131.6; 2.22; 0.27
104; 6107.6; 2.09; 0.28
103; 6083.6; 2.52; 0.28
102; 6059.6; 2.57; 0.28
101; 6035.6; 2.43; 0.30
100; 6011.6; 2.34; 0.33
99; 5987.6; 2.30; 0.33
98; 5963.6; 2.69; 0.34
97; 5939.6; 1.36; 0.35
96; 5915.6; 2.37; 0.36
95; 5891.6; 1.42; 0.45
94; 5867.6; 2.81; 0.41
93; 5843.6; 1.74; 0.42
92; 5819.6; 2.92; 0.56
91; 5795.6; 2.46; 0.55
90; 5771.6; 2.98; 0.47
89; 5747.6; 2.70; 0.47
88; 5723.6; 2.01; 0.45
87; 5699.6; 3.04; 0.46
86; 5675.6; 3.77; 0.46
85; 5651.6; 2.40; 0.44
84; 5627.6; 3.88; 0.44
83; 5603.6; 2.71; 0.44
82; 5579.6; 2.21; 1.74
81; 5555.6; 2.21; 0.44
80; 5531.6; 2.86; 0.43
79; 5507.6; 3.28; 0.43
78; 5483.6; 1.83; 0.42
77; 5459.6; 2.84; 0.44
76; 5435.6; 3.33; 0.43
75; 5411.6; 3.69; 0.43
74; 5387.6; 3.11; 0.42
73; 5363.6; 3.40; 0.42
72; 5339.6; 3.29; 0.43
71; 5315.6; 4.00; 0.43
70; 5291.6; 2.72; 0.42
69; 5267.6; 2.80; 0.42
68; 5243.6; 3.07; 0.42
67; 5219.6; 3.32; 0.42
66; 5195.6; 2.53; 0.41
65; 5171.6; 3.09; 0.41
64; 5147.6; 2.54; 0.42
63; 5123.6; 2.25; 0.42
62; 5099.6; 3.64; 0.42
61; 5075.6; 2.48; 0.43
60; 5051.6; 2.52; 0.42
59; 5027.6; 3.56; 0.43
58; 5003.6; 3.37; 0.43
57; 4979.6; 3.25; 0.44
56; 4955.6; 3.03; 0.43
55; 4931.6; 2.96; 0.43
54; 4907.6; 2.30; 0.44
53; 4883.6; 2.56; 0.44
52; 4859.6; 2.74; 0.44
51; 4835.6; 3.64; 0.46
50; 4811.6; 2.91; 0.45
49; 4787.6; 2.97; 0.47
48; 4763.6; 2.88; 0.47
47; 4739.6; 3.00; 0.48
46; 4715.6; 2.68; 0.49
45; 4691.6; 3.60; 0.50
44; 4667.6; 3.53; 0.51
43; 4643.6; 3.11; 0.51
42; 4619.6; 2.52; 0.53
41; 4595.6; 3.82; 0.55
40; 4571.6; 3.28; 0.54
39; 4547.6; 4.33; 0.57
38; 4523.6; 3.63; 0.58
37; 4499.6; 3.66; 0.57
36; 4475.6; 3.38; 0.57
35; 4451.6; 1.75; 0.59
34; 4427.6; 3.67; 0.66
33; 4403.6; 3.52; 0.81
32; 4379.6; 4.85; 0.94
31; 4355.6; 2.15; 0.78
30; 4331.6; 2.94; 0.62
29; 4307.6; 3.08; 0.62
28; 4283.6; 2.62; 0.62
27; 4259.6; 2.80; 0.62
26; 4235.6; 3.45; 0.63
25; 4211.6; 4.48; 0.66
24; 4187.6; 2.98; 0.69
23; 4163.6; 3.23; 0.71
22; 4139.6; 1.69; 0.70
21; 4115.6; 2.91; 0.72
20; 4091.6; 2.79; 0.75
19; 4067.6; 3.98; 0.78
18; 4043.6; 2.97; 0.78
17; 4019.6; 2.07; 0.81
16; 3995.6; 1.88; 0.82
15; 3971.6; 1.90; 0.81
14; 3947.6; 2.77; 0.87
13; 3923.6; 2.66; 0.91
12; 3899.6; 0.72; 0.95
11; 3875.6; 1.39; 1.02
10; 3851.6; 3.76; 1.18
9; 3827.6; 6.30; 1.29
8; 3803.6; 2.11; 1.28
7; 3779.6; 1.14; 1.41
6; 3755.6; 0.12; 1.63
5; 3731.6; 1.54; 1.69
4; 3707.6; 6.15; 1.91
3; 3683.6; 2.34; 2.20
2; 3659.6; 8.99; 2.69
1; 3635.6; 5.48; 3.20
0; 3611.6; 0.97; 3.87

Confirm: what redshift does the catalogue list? 0.133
